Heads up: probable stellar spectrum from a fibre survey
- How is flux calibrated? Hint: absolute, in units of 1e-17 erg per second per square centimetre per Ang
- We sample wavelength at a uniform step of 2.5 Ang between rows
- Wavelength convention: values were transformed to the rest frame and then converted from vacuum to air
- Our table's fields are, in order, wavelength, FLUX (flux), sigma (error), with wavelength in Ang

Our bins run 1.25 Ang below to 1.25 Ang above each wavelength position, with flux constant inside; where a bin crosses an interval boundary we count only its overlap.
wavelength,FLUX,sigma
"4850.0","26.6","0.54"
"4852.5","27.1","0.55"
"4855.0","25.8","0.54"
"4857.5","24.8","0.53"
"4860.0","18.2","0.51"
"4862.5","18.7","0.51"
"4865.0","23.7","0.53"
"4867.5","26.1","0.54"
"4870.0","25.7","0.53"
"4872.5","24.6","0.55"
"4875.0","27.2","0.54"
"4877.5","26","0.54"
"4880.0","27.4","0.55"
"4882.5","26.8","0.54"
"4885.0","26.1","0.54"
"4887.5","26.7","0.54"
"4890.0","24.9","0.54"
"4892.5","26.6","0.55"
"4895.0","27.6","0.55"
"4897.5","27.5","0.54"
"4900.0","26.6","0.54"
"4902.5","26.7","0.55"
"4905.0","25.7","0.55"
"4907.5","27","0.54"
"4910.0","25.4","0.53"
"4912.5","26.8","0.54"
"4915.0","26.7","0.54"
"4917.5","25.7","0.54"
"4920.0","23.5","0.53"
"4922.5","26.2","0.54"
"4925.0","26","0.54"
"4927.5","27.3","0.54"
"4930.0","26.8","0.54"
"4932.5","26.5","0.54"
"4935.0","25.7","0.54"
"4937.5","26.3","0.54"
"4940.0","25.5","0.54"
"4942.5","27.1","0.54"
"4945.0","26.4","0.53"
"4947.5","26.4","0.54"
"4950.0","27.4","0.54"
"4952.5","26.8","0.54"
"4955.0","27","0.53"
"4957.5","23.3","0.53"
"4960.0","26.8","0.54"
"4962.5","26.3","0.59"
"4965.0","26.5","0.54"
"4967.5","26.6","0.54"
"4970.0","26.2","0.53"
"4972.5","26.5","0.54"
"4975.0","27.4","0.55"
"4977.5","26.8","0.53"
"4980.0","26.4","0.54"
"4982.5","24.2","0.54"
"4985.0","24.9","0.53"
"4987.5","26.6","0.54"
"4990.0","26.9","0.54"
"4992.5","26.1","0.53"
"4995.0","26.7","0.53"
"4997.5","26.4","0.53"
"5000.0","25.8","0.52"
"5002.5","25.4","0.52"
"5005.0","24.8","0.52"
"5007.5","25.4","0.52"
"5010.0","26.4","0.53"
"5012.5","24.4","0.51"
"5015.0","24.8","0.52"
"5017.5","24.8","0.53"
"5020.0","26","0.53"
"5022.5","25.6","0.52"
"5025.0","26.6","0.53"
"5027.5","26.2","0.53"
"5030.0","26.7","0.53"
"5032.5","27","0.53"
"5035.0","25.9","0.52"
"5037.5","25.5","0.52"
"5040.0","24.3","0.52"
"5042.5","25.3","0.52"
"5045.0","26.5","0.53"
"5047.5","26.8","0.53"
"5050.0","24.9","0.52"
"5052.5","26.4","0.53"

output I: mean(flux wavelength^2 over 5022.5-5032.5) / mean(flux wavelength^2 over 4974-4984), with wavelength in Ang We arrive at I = 1.03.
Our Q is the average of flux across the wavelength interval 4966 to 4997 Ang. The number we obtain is 26.3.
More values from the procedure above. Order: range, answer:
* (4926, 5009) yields 26.2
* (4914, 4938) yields 26.1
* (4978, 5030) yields 25.8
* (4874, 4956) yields 26.4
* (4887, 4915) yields 26.5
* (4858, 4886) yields 24.6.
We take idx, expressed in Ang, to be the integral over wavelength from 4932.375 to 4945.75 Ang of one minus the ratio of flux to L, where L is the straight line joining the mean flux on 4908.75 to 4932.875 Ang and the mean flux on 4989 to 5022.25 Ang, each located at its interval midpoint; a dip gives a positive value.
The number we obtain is -0.1 Ang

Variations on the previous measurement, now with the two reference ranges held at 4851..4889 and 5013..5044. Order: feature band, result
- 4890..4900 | -0.7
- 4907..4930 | -0.8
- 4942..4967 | -1.0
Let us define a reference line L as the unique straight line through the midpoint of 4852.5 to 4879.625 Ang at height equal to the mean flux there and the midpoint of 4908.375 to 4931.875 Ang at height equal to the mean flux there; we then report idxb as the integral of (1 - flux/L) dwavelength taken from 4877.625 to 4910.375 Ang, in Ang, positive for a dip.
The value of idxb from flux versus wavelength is -1.7 Ang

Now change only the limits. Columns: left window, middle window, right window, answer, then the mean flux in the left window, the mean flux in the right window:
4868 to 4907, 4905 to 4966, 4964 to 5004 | 0.2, 26.4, 26.2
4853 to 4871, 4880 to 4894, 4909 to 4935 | -1.0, 23.4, 26.1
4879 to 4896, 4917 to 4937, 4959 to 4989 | 0.3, 26.6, 26.3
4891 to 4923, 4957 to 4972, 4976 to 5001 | 0.0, 26.3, 26.1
